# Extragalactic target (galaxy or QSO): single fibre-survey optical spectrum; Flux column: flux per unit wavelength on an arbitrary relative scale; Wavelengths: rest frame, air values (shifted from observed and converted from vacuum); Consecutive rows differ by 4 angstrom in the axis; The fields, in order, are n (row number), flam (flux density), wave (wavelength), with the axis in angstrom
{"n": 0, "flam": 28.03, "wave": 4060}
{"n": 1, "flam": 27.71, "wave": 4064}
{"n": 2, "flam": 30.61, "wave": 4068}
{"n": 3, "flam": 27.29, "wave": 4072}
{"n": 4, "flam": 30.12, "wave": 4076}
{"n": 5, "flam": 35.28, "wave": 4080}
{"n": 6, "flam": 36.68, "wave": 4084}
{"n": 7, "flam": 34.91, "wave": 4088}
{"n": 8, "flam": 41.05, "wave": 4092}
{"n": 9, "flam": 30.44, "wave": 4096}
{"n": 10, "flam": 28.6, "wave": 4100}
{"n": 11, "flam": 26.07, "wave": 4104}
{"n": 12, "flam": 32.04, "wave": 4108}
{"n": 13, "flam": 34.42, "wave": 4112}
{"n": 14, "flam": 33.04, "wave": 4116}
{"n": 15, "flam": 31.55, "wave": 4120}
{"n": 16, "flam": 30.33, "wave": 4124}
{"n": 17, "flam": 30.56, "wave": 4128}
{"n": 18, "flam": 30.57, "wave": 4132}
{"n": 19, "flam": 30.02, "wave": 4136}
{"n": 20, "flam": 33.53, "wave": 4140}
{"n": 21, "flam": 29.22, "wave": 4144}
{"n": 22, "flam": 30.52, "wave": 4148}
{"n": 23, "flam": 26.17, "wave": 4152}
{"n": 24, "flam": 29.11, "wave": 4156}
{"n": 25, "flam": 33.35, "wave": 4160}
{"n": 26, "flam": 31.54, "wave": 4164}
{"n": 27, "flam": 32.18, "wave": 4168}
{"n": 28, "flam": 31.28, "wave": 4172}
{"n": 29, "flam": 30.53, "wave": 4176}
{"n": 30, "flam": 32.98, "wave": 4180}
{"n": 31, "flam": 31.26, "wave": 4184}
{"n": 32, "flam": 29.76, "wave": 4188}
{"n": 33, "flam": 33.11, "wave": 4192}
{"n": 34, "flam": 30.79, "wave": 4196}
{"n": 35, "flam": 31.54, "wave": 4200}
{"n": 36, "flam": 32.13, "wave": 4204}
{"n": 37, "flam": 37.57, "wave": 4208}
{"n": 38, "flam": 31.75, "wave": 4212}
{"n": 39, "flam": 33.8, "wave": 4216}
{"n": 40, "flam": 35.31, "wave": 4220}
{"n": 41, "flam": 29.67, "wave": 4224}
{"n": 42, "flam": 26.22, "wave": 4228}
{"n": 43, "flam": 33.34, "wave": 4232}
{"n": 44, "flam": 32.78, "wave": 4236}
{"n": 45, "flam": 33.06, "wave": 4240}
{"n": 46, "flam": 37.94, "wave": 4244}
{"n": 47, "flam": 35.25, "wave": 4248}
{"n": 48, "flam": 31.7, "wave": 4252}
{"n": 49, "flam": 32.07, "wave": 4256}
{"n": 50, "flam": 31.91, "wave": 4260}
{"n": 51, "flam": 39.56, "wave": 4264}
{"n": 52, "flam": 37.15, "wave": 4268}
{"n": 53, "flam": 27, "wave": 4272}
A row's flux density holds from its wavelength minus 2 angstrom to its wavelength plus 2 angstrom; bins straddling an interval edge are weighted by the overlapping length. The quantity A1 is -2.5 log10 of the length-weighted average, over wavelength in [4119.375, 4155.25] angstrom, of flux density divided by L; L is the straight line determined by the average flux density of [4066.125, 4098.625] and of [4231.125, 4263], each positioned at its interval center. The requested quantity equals 0.11 mag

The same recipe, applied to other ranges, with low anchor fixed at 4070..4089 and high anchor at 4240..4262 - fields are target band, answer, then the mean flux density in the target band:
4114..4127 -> 0.05 mag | 31.6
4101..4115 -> 0.07 mag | 30.8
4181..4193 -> 0.07 mag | 31.4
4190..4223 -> 0.01 mag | 33.1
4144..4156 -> 0.16 mag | 28.6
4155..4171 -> 0.05 mag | 31.7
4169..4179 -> 0.07 mag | 31.2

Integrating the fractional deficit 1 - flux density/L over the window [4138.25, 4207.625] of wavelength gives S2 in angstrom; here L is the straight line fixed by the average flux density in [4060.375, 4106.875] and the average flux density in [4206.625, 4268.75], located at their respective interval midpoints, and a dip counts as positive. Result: 3.2 angstrom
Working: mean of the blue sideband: 31.6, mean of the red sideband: 33.6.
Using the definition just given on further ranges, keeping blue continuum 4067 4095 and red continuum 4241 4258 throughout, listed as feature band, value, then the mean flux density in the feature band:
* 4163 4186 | 1.6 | 31.6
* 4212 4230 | 1.5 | 31.3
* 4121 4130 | 0.9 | 30.6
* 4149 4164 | 1.8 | 29.9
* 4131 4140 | 0.8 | 31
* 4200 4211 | 0.0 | 34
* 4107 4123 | 0.5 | 32.7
